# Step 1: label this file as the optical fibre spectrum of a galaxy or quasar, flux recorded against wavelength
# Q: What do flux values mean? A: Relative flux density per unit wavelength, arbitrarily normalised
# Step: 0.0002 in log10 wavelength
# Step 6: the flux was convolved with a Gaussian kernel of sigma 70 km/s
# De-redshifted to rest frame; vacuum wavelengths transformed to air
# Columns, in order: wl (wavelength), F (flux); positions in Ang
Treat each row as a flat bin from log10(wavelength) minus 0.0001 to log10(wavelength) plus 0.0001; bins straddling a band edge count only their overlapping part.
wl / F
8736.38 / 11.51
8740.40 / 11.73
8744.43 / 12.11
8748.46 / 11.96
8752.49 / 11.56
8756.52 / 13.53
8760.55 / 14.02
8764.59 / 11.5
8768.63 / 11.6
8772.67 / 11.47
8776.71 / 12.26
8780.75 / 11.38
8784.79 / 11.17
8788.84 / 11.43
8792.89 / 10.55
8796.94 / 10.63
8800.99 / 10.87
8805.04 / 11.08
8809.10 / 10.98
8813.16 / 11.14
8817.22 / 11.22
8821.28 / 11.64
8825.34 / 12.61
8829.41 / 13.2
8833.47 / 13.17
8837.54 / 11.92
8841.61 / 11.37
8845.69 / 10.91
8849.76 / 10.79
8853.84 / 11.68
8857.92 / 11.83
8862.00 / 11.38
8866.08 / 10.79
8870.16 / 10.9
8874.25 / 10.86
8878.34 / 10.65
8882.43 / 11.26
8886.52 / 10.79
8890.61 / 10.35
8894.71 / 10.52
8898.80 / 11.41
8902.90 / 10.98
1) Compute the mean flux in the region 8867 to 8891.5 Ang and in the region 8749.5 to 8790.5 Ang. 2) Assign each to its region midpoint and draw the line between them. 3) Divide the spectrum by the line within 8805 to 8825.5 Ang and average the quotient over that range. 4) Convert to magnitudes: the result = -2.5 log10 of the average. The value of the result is 0.013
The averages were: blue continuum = 12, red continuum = 10.8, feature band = 11.4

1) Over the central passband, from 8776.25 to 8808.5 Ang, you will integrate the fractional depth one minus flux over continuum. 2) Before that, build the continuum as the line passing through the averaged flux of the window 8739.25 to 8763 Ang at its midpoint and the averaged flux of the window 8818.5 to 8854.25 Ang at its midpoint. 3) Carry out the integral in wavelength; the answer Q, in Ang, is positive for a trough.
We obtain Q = 2.92 Ang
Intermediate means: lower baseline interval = 12.5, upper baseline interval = 11.9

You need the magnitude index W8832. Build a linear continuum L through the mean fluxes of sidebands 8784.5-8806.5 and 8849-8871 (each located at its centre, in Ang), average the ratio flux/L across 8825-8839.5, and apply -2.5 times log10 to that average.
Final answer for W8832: -0.15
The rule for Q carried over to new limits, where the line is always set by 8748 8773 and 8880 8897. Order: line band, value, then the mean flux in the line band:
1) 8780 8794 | 0.97 Ang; 11.1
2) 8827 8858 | -1.54 Ang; 11.9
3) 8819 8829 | -0.65 Ang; 12.3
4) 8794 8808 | 1.14 Ang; 10.8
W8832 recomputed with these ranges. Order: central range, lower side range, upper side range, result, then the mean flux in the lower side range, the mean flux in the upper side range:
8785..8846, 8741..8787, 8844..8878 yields 0.002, 12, 11.1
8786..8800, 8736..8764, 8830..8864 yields 0.111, 12.4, 11.7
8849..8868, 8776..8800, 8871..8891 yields -0.041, 11.2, 10.8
